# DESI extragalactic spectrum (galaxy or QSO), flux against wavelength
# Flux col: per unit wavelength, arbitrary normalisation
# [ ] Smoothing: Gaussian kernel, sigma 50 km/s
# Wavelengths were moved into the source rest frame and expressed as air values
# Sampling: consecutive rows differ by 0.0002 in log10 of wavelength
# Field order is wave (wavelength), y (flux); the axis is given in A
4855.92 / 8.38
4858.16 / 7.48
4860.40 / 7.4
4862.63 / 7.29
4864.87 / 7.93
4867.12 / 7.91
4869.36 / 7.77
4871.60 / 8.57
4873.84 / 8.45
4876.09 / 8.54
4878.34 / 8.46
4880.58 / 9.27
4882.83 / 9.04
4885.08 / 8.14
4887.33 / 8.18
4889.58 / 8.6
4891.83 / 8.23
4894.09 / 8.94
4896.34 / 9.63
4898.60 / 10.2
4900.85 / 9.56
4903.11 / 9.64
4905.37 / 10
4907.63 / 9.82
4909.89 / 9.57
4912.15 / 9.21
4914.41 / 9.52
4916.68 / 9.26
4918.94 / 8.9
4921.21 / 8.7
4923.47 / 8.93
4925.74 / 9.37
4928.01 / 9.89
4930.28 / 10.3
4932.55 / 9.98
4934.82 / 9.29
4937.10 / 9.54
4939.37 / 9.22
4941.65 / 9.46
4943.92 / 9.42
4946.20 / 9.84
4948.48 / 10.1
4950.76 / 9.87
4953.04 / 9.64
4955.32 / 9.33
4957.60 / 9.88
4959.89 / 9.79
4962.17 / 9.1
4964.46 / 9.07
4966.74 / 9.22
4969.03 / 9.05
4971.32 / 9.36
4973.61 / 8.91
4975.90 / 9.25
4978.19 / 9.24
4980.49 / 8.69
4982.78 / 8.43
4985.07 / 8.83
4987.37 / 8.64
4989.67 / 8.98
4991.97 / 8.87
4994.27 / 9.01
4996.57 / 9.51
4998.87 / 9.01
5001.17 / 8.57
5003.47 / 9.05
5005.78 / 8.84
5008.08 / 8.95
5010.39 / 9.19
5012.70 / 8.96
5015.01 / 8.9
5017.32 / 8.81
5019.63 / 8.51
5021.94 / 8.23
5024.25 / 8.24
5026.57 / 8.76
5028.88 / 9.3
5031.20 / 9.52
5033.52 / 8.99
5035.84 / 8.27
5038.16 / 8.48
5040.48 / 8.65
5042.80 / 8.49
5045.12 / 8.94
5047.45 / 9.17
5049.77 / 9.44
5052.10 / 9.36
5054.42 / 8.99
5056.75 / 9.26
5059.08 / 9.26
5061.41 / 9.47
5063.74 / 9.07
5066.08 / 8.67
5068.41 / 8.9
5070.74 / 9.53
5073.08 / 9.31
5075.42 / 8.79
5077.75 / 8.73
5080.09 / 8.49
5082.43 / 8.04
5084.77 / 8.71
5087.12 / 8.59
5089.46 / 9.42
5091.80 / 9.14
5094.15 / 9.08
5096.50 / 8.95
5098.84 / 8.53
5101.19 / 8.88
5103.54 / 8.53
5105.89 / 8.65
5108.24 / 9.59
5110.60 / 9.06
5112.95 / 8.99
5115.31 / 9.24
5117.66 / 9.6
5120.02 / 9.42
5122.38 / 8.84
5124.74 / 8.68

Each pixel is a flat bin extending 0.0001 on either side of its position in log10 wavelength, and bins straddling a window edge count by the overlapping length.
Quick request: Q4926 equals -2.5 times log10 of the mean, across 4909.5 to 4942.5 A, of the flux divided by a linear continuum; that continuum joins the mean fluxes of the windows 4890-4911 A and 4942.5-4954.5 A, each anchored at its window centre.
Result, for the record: 0.03 mag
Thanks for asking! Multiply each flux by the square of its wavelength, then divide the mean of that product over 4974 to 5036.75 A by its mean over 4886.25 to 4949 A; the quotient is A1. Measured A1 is 1.0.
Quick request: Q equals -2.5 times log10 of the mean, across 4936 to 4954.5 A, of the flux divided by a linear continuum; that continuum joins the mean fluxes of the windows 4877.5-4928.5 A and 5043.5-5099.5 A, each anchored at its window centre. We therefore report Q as -0.058 mag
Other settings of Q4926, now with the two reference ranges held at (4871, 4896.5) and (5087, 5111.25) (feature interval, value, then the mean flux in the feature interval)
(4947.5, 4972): -0.09 mag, 9.49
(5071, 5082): 0.01 mag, 8.83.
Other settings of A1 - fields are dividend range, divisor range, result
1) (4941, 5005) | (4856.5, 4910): 1.10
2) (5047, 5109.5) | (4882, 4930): 1.04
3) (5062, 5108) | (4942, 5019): 1.01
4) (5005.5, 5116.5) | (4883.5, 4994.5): 1.01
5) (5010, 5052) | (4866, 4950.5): 1.01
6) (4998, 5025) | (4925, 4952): 0.93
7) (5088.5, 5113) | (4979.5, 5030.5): 1.06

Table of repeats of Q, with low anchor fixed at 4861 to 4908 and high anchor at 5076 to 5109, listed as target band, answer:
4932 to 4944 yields -0.08 mag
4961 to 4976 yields -0.04 mag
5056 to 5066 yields -0.05 mag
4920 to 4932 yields -0.08 mag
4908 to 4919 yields -0.07 mag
